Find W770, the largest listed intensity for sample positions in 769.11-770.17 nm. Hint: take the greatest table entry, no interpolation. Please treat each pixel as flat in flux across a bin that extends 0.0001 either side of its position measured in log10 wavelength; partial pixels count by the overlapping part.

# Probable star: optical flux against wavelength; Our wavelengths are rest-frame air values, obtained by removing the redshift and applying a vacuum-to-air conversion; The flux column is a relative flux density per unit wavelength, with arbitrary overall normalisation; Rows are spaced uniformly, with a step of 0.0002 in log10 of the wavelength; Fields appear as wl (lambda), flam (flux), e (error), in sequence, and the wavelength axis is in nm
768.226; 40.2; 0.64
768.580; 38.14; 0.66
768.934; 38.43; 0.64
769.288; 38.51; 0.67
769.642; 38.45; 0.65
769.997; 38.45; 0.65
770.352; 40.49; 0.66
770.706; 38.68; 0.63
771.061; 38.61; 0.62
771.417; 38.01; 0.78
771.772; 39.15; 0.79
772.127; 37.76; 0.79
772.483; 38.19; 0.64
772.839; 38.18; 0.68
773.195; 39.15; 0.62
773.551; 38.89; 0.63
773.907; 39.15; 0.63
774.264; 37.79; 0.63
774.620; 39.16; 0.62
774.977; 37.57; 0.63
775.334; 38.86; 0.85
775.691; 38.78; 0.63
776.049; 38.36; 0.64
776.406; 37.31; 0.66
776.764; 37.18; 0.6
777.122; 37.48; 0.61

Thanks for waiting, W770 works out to 38.51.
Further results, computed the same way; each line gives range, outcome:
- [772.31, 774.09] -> 39.15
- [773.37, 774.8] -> 39.16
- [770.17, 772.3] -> 40.49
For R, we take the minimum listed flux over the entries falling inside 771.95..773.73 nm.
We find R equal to 37.76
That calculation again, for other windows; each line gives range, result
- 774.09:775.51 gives 37.57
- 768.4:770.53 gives 38.14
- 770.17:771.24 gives 38.61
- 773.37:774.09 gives 38.89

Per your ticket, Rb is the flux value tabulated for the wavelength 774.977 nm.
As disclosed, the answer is 37.57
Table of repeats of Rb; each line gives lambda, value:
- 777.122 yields 37.48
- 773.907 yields 39.15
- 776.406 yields 37.31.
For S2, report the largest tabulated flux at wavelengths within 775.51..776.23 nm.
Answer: 38.78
